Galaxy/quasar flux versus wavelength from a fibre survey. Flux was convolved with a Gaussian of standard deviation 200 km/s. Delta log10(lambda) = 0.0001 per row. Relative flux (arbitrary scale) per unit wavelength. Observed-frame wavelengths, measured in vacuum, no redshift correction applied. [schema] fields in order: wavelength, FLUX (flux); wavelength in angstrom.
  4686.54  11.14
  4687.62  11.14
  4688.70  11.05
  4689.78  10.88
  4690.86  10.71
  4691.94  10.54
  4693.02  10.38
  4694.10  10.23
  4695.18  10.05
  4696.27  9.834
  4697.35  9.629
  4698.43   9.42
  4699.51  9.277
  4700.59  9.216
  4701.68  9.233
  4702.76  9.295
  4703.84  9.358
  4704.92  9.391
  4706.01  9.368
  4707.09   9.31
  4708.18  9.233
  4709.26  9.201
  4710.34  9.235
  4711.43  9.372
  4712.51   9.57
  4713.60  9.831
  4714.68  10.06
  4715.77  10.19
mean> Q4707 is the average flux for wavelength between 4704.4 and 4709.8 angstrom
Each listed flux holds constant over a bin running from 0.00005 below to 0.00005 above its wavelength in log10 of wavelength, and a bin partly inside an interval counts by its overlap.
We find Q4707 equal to 9.3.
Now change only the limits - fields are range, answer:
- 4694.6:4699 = 9.73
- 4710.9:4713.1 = 9.48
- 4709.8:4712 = 9.32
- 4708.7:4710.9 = 9.23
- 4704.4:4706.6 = 9.37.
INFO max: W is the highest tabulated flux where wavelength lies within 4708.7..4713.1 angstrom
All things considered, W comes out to 9.57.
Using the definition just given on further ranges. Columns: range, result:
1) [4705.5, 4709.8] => 9.368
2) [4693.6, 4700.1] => 10.23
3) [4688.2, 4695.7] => 11.05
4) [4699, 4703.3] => 9.295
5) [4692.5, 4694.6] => 10.38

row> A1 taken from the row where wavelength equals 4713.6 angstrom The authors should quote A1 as 9.831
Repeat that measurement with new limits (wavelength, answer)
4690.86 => 10.71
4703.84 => 9.358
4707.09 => 9.31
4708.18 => 9.233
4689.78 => 10.88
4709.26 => 9.201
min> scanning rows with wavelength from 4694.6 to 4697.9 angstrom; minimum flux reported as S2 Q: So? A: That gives 9.629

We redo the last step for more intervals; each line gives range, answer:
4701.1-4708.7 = 9.233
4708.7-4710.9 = 9.201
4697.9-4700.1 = 9.277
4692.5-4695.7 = 10.05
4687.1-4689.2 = 11.05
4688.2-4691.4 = 10.71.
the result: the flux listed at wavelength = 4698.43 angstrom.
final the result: 9.42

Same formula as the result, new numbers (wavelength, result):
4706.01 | 9.368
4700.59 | 9.216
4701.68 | 9.233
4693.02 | 10.38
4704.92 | 9.391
